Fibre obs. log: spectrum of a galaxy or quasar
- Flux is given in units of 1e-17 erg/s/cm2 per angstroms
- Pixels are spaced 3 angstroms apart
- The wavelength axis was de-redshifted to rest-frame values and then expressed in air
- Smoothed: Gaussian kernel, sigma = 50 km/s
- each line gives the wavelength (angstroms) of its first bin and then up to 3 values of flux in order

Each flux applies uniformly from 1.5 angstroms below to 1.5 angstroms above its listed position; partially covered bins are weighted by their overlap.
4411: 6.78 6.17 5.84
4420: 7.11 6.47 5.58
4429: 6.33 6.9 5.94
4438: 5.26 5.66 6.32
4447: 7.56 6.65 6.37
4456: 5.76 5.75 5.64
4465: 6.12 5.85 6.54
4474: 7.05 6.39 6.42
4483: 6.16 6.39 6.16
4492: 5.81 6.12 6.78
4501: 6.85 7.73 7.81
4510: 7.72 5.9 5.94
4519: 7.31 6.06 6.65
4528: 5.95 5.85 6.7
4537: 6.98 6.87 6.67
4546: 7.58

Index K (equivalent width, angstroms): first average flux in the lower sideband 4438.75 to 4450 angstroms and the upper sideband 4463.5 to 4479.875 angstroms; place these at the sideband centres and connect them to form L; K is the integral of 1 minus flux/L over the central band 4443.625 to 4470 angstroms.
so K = 0.8 angstroms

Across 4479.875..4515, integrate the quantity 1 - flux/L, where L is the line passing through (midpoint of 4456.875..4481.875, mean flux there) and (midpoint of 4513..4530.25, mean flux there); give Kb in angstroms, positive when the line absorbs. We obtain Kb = -2.2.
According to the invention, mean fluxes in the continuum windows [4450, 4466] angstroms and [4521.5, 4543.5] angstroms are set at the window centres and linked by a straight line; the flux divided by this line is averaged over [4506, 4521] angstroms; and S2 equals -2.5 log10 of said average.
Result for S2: -0.09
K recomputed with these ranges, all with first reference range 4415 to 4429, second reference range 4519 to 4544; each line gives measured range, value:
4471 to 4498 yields 0.21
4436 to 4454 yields 0.05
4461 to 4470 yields 0.62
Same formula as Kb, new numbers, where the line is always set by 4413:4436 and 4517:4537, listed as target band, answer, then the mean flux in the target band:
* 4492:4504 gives -0.4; 6.63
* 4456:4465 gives 0.8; 5.78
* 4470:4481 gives -0.4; 6.61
